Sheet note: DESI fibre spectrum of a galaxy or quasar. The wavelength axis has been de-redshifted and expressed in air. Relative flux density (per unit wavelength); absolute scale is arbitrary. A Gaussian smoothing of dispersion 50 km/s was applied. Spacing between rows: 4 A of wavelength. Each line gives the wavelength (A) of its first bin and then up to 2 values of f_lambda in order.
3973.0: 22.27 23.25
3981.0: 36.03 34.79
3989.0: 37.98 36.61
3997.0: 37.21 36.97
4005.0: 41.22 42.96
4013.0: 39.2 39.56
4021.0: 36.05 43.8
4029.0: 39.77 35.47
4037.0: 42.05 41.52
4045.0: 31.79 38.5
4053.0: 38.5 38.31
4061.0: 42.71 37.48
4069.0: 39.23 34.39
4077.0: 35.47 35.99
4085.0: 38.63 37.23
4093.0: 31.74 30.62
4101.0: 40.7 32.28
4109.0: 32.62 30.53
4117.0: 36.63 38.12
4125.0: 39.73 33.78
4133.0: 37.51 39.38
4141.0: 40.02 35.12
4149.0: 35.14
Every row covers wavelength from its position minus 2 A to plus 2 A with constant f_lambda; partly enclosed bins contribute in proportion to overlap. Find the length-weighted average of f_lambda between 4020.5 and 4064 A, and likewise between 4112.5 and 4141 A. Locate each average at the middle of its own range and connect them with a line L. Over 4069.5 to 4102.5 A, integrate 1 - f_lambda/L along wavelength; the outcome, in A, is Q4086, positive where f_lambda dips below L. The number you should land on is 2.03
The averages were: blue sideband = 39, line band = 35.7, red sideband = 37.1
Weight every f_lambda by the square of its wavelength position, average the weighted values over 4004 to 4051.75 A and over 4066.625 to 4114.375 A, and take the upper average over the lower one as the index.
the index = 0.92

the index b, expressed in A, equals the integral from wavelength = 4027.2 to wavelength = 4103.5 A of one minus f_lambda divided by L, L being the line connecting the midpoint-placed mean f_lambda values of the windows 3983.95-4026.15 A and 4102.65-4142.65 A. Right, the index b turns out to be 0.1 A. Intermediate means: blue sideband 38.7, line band 37.3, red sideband 36.1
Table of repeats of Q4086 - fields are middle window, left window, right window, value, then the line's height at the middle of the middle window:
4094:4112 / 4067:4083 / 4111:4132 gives 1.1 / 36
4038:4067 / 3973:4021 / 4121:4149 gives -1.4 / 36.7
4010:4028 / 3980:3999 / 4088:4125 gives -1.9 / 36.1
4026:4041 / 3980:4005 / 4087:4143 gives -1.3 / 36.6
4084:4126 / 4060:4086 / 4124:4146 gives 2.7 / 37.5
